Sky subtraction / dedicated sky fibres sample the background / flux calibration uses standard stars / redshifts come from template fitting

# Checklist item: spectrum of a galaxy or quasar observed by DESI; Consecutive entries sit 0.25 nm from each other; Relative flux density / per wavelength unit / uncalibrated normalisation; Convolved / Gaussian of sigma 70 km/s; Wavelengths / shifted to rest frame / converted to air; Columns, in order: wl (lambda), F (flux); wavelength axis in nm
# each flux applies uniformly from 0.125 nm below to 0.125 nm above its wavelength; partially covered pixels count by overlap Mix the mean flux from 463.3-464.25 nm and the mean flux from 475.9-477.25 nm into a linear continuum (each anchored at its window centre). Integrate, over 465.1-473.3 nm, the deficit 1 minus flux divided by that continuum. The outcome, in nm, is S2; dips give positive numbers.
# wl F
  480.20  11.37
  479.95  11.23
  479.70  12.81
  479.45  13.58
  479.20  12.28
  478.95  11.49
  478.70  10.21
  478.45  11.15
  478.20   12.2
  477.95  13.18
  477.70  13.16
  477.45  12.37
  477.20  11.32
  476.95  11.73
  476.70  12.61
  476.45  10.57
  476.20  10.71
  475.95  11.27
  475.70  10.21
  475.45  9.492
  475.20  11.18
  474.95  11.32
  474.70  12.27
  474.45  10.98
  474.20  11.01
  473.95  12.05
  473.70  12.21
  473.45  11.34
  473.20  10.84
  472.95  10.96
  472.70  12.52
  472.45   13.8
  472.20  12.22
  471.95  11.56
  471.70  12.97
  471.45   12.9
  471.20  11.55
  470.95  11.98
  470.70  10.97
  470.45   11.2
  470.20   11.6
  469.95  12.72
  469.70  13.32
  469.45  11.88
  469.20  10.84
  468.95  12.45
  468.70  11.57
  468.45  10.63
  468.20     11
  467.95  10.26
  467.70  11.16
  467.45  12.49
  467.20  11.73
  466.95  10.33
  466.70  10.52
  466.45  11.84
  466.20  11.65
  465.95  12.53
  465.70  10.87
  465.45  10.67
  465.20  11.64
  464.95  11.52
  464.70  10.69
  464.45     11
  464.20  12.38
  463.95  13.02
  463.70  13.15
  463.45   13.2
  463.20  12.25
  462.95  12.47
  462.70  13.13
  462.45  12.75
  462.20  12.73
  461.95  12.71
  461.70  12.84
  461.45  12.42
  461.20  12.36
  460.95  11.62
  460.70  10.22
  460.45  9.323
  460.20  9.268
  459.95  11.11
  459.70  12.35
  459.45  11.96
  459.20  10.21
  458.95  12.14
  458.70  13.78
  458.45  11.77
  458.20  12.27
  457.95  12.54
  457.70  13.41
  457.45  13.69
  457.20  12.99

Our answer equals 0.402 nm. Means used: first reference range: 13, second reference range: 11.4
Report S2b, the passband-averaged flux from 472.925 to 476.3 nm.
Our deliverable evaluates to 11.1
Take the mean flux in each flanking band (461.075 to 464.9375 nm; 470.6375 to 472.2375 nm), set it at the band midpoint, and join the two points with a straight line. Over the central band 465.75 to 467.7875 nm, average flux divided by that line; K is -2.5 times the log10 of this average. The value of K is 0.07 mag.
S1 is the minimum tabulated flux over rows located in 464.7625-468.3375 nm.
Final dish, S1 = 10.26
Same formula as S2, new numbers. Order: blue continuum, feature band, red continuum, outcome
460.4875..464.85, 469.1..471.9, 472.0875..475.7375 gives -0.06 nm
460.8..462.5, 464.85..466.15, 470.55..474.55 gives 0.08 nm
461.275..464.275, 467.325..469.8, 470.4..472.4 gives 0.14 nm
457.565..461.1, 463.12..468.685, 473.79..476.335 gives -0.10 nm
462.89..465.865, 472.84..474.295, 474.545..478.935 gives 0.02 nm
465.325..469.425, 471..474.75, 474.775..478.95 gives -0.19 nm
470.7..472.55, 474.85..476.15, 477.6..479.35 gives 0.15 nm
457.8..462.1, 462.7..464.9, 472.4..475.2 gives -0.11 nm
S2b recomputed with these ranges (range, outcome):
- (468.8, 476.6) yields 11.6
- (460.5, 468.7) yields 11.8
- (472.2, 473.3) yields 12.1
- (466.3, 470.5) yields 11.5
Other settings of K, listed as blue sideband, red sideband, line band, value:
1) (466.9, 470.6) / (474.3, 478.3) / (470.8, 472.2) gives -0.06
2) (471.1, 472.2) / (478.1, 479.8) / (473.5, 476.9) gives 0.08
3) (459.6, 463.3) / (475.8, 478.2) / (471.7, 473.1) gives -0.04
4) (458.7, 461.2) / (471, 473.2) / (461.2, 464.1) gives -0.13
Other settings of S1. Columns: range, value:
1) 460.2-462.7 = 9.268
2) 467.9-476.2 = 9.492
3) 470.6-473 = 10.96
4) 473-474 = 10.84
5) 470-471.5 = 10.97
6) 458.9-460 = 10.21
